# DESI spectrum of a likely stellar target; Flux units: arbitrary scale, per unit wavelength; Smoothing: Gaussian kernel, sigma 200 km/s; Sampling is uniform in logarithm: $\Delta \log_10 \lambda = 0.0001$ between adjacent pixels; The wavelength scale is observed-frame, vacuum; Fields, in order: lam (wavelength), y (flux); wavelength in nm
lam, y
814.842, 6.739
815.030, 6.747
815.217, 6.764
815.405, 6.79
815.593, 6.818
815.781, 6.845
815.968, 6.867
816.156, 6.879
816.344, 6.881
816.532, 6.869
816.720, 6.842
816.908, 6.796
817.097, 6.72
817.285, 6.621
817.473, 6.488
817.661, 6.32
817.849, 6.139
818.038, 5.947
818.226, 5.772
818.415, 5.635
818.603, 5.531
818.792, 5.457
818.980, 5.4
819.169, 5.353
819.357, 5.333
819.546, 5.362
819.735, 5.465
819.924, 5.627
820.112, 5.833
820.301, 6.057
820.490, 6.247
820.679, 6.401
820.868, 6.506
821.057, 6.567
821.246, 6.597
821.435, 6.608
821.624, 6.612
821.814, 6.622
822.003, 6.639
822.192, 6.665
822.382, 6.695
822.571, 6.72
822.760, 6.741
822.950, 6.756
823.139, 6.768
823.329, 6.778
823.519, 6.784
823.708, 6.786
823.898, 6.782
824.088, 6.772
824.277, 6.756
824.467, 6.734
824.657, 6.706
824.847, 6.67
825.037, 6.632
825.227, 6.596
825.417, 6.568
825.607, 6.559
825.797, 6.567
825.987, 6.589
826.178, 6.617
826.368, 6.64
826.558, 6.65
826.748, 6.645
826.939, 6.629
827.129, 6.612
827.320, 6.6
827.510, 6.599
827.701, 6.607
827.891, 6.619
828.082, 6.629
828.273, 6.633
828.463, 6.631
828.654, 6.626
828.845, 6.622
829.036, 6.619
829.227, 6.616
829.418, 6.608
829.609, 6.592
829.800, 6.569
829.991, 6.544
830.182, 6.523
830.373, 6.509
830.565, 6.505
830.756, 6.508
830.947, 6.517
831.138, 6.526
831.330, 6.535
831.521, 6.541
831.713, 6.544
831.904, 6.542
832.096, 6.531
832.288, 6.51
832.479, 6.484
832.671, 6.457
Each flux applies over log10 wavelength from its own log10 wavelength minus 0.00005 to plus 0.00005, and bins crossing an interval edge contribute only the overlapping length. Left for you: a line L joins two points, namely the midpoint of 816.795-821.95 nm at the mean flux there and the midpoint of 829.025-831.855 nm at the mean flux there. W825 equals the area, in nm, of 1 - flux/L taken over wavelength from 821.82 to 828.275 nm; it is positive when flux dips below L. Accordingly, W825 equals -0.36 nm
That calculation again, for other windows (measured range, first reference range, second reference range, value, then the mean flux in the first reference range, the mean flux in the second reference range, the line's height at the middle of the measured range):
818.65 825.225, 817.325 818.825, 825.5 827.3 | -0.10 nm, 5.95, 6.61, 6.26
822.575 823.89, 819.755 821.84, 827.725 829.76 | -0.08 nm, 6.29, 6.62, 6.39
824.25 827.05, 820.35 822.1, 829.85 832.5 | -0.05 nm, 6.52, 6.53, 6.52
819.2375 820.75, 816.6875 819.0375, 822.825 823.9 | 0.14 nm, 6.12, 6.77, 6.37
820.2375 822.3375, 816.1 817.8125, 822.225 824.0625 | 0.07 nm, 6.69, 6.75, 6.73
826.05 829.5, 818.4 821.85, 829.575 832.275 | -0.14 nm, 5.96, 6.53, 6.36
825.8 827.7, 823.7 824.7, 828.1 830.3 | 0.02 nm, 6.76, 6.6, 6.68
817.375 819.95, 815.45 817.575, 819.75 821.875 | 0.33 nm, 6.78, 6.3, 6.54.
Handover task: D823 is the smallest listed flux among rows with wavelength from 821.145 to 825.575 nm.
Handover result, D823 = 6.568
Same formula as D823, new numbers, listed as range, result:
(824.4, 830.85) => 6.505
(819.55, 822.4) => 5.465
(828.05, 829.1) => 6.619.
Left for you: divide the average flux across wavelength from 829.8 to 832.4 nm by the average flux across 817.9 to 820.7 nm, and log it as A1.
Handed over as 1.15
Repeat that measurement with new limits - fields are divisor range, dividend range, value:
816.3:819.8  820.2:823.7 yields 1.09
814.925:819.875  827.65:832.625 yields 1.05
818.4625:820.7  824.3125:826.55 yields 1.17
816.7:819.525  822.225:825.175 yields 1.13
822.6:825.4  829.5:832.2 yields 0.97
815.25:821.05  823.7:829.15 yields 1.07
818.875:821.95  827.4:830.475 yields 1.09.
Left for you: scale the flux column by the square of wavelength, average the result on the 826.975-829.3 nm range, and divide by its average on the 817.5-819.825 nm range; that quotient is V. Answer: 1.2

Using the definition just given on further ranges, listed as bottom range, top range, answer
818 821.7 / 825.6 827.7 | 1.14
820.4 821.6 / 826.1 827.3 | 1.03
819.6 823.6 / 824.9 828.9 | 1.04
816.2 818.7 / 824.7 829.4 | 1.07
